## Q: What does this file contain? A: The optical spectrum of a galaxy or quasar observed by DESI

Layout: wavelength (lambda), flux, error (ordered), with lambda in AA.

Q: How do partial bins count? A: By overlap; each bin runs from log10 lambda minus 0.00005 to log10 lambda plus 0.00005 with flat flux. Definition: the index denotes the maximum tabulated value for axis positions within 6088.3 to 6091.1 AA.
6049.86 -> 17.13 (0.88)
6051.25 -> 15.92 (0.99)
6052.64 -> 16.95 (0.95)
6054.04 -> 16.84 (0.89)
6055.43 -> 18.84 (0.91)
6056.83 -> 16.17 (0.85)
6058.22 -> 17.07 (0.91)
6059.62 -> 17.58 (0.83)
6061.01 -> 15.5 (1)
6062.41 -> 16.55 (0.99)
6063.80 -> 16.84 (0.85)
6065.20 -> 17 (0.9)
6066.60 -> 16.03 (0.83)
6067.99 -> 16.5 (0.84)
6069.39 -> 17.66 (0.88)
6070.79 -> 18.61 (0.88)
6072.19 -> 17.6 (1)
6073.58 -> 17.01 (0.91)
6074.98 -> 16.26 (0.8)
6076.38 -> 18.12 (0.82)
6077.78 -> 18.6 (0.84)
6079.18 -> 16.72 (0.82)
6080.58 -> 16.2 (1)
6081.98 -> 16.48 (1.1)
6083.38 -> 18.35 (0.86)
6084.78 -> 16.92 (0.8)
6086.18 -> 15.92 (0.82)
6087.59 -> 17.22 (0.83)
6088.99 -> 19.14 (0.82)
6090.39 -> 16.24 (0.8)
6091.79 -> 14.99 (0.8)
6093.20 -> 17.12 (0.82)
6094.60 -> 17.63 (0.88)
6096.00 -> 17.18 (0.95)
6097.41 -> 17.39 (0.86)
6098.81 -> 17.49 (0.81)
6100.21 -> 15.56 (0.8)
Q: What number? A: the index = 19.14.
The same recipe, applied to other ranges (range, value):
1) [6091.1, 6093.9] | 17.12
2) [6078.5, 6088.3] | 18.35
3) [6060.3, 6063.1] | 16.55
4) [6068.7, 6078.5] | 18.61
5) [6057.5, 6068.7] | 17.58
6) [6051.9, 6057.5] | 18.84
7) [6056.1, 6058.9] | 17.07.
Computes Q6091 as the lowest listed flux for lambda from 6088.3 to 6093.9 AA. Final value 14.99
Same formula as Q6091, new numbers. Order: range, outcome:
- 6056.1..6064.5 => 15.5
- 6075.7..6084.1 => 16.2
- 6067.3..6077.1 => 16.26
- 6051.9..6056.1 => 16.84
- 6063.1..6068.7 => 16.03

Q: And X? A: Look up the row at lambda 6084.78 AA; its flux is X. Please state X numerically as 16.92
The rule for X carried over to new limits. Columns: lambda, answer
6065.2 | 17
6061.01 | 15.5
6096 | 17.18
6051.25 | 15.92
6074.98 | 16.26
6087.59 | 17.22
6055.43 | 18.84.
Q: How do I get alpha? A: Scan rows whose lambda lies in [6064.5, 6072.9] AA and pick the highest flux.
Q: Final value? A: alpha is 18.61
